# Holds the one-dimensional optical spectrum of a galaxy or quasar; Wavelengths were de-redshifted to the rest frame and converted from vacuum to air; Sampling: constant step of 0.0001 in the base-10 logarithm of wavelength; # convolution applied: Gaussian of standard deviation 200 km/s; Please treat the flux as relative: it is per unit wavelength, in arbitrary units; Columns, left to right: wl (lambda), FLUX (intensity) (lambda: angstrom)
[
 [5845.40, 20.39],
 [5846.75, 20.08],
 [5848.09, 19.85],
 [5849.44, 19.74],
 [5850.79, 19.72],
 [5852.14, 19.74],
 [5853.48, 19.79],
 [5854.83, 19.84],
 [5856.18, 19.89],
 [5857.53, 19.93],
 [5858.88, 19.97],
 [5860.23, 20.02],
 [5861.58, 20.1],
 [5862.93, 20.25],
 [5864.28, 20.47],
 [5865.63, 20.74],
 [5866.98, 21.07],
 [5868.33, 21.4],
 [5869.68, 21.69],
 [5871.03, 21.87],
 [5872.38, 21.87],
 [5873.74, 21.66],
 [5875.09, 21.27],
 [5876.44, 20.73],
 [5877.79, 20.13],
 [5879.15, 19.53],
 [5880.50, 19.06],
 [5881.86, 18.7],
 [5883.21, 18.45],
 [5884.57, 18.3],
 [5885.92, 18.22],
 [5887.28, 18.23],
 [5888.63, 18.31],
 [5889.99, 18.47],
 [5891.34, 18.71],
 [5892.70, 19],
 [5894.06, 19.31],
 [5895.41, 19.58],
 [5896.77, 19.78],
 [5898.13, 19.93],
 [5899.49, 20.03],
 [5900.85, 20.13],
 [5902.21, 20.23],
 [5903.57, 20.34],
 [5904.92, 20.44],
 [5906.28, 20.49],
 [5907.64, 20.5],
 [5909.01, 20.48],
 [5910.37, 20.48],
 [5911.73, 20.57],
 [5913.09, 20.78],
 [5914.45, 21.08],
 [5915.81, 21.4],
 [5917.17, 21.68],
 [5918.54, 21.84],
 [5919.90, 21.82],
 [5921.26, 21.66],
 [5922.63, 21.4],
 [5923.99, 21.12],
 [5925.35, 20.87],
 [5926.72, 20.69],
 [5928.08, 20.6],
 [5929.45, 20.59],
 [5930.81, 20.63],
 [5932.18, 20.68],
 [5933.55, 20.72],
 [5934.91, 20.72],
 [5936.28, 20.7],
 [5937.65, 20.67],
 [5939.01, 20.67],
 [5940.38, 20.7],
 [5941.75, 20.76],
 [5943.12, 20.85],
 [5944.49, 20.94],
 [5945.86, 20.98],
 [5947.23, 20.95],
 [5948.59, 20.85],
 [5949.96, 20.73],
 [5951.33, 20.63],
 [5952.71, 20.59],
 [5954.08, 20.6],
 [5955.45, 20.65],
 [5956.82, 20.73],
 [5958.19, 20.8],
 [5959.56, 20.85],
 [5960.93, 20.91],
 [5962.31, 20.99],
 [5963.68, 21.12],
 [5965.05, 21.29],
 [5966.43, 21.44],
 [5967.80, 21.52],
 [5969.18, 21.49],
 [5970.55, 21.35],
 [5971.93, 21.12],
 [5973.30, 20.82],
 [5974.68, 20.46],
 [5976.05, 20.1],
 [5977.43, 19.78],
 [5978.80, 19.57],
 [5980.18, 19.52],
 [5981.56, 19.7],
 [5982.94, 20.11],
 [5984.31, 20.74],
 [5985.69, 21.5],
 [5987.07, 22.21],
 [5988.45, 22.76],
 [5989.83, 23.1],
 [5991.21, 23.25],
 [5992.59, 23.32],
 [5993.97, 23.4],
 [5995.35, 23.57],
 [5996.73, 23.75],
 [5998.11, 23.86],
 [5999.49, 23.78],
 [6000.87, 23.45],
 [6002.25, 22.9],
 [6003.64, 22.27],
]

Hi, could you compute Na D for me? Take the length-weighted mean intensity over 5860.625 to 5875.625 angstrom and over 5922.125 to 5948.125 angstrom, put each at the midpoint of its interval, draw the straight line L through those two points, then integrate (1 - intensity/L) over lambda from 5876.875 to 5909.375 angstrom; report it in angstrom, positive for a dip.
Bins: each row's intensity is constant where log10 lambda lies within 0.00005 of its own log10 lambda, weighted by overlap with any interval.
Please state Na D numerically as 2.4 angstrom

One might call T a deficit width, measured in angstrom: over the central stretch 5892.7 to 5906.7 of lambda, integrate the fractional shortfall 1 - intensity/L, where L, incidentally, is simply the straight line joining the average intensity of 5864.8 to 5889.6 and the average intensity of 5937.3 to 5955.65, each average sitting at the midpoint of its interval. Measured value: 0.2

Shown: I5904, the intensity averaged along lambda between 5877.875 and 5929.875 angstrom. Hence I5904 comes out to 20.1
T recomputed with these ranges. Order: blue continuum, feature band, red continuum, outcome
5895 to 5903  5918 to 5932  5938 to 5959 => -0.50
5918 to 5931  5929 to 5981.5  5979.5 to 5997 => 2.02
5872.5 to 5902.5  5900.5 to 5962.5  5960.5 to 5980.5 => -2.01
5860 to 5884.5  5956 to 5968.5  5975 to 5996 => 0.12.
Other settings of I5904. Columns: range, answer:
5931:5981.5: 20.7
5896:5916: 20.4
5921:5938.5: 20.8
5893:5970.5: 20.8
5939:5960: 20.8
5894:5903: 19.9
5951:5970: 21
